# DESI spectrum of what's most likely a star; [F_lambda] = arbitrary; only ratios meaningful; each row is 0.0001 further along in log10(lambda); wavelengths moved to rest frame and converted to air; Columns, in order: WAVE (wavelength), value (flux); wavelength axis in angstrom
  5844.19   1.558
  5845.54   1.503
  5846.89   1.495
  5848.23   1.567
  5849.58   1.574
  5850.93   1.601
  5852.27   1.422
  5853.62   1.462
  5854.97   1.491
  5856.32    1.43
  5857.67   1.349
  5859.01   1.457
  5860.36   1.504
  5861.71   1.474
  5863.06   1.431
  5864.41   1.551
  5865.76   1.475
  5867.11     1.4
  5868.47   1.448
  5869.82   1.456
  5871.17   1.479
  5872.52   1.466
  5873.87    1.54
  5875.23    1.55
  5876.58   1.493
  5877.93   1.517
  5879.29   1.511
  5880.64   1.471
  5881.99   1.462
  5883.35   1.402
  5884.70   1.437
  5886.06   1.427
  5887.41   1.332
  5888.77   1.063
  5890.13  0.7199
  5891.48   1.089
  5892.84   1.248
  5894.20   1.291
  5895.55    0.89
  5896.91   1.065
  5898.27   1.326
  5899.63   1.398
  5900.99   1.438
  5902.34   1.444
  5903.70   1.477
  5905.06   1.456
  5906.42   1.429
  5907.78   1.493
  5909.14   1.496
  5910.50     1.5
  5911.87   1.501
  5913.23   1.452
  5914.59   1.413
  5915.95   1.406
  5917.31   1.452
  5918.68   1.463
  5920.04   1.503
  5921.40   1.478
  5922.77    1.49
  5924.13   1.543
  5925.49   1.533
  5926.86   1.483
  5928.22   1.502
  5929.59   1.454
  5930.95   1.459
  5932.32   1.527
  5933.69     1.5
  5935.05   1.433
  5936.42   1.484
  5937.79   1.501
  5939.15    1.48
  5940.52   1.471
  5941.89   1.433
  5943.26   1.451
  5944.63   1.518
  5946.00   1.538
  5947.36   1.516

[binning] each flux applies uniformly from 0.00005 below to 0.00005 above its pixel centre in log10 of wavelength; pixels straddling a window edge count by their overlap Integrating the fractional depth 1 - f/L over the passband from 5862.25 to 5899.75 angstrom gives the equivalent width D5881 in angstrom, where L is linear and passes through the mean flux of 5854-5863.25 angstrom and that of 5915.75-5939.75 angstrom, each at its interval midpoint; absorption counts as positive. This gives 2.7 angstrom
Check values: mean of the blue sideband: 1.45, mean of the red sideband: 1.48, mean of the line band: 1.35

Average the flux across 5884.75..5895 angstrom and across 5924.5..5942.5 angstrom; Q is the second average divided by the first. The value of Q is 1.3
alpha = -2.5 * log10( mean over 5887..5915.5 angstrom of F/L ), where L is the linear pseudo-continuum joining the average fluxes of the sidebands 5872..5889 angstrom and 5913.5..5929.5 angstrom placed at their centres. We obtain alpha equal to 0.12 mag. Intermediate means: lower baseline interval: 1.45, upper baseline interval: 1.48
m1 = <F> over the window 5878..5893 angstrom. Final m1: 1.3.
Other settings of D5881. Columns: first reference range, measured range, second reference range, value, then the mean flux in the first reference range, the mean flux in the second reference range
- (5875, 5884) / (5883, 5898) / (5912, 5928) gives 3.1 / 1.48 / 1.48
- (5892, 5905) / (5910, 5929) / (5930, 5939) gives -1.0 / 1.29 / 1.48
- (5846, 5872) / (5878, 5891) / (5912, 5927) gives 1.4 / 1.48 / 1.48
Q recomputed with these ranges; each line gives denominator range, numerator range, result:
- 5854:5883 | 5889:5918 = 0.90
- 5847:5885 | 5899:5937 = 0.99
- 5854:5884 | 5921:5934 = 1.02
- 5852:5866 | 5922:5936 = 1.02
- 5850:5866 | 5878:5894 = 0.88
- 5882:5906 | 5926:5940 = 1.17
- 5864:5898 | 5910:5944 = 1.09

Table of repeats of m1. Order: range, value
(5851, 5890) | 1.44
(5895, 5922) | 1.41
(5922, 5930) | 1.5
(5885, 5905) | 1.24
